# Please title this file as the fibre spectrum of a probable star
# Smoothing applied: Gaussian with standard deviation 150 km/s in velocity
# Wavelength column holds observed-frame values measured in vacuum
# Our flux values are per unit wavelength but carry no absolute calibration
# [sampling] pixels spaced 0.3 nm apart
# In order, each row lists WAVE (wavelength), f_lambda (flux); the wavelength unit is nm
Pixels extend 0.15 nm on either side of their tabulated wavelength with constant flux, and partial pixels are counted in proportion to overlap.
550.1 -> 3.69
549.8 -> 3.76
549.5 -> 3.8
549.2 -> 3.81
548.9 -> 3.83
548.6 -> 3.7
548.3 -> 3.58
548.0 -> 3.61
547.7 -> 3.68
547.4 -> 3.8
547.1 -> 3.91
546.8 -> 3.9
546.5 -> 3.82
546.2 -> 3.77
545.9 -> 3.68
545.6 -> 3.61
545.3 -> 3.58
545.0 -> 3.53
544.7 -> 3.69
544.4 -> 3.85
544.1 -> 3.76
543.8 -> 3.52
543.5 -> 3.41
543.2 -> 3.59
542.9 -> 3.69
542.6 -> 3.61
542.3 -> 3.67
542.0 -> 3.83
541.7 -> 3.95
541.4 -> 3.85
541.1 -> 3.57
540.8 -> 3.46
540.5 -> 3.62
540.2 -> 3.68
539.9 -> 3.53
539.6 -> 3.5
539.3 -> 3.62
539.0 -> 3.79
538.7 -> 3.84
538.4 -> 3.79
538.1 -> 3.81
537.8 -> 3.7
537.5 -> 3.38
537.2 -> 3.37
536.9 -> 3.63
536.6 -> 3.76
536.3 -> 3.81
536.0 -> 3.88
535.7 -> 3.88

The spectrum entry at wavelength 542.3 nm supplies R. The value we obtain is 3.67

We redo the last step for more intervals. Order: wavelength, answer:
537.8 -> 3.7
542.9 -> 3.69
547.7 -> 3.68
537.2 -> 3.37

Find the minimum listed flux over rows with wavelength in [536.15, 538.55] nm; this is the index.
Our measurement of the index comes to 3.37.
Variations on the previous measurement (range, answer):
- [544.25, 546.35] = 3.53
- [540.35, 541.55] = 3.46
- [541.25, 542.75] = 3.61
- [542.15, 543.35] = 3.59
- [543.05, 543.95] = 3.41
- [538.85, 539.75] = 3.5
